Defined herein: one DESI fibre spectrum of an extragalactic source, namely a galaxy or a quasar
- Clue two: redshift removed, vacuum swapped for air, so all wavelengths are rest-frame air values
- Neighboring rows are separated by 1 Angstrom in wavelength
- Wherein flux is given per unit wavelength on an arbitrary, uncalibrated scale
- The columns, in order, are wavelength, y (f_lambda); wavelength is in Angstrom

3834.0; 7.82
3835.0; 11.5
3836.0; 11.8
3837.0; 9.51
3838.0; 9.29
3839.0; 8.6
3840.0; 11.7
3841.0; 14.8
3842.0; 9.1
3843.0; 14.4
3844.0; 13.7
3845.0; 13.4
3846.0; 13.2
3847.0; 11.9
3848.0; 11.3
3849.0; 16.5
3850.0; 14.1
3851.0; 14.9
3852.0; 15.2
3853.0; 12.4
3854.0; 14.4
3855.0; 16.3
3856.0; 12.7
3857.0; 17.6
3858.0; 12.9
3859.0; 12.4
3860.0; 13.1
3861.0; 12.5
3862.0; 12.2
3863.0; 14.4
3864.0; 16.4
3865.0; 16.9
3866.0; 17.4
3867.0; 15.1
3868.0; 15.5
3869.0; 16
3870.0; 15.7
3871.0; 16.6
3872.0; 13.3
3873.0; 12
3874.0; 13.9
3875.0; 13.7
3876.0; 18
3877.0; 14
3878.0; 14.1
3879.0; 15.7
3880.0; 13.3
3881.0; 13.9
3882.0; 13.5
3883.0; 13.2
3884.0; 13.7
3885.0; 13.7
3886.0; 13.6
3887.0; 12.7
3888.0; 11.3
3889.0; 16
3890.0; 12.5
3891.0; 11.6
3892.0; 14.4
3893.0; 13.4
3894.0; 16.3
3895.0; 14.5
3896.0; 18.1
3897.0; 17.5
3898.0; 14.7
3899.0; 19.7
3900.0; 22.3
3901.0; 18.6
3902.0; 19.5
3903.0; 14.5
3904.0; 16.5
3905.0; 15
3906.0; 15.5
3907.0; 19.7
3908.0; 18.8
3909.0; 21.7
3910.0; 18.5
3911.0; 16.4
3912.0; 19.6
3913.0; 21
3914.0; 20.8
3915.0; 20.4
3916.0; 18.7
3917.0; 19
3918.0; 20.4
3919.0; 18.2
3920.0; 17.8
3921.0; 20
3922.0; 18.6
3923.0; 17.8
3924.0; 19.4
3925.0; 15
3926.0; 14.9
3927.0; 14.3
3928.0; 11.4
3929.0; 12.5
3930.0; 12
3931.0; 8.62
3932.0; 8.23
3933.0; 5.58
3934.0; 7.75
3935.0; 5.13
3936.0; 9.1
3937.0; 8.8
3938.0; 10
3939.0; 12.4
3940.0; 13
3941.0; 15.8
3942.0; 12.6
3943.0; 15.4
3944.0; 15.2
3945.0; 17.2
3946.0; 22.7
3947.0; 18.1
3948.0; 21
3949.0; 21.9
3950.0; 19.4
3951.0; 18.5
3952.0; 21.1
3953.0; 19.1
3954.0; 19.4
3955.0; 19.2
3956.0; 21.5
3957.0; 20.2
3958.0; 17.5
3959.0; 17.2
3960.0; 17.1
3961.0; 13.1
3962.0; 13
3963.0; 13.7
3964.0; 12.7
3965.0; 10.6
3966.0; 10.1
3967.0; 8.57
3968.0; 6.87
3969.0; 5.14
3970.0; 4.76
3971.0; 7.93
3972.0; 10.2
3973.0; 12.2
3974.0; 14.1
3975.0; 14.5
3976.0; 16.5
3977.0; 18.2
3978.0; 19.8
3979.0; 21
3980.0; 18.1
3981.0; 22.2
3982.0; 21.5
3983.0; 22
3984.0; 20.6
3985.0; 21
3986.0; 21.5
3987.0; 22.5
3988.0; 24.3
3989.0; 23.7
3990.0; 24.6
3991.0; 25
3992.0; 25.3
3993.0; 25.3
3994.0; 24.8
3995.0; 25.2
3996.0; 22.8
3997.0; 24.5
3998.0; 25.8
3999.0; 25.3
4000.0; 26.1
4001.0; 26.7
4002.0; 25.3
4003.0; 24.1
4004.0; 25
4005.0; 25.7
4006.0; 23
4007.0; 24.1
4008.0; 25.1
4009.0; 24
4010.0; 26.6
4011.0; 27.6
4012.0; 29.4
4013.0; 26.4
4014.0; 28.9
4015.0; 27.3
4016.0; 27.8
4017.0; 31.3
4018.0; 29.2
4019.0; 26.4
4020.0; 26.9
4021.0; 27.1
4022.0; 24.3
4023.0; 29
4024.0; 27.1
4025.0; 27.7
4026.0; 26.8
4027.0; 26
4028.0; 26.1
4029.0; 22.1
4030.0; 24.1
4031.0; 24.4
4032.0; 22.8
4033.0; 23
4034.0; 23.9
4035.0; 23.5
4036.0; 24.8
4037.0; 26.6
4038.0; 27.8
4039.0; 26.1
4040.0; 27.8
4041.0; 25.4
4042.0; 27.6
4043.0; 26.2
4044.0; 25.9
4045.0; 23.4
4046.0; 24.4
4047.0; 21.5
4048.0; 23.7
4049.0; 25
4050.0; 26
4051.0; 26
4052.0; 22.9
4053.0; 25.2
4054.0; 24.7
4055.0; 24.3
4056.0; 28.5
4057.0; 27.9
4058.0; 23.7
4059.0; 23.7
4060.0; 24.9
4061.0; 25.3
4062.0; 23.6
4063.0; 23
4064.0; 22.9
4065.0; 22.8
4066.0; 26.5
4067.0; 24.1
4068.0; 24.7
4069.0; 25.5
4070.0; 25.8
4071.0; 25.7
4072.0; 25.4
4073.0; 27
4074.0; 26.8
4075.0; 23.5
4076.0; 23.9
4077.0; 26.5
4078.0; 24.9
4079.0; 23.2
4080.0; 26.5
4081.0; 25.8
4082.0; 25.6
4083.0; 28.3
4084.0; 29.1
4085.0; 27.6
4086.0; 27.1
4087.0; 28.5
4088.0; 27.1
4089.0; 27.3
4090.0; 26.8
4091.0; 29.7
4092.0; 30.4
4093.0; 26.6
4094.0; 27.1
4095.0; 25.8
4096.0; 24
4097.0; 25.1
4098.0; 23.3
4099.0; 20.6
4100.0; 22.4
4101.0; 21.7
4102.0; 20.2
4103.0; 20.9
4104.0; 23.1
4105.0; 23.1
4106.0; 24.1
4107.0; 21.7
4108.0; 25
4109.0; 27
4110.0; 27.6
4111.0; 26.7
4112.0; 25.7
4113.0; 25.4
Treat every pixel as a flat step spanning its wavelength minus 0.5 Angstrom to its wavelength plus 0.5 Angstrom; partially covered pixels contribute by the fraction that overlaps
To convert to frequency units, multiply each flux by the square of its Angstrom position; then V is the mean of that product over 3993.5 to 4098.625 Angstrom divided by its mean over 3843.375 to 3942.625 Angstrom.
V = 1.87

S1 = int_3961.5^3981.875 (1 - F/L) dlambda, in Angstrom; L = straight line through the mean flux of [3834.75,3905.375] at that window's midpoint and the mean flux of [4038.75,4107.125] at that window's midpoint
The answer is 6.8 Angstrom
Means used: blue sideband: 14.3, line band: 13.2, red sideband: 25.2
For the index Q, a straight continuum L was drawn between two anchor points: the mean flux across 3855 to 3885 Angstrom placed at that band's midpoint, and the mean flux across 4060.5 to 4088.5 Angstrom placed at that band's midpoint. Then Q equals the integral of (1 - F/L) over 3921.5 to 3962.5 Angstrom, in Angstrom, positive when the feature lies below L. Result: 7.38 Angstrom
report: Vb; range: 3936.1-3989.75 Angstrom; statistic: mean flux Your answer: 16.3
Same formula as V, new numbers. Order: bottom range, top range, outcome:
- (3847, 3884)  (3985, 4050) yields 1.91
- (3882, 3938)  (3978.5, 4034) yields 1.71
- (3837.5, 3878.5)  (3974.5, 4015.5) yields 1.82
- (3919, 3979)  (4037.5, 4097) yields 1.89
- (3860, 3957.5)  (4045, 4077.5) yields 1.70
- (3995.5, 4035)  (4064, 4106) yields 1.01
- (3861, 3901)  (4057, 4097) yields 1.91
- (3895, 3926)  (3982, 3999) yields 1.34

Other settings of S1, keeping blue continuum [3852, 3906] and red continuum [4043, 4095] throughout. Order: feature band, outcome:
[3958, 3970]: 4.9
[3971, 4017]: -3.1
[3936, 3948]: 2.5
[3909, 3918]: -1.4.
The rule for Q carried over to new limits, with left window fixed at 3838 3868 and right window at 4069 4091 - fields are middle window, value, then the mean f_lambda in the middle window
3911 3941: 5.3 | 14.6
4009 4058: -4.6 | 25.9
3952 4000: 5.8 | 18.2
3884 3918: -0.9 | 16.9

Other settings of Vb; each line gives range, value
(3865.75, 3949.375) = 15.4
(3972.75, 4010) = 22.6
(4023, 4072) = 25.1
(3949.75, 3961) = 18.8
